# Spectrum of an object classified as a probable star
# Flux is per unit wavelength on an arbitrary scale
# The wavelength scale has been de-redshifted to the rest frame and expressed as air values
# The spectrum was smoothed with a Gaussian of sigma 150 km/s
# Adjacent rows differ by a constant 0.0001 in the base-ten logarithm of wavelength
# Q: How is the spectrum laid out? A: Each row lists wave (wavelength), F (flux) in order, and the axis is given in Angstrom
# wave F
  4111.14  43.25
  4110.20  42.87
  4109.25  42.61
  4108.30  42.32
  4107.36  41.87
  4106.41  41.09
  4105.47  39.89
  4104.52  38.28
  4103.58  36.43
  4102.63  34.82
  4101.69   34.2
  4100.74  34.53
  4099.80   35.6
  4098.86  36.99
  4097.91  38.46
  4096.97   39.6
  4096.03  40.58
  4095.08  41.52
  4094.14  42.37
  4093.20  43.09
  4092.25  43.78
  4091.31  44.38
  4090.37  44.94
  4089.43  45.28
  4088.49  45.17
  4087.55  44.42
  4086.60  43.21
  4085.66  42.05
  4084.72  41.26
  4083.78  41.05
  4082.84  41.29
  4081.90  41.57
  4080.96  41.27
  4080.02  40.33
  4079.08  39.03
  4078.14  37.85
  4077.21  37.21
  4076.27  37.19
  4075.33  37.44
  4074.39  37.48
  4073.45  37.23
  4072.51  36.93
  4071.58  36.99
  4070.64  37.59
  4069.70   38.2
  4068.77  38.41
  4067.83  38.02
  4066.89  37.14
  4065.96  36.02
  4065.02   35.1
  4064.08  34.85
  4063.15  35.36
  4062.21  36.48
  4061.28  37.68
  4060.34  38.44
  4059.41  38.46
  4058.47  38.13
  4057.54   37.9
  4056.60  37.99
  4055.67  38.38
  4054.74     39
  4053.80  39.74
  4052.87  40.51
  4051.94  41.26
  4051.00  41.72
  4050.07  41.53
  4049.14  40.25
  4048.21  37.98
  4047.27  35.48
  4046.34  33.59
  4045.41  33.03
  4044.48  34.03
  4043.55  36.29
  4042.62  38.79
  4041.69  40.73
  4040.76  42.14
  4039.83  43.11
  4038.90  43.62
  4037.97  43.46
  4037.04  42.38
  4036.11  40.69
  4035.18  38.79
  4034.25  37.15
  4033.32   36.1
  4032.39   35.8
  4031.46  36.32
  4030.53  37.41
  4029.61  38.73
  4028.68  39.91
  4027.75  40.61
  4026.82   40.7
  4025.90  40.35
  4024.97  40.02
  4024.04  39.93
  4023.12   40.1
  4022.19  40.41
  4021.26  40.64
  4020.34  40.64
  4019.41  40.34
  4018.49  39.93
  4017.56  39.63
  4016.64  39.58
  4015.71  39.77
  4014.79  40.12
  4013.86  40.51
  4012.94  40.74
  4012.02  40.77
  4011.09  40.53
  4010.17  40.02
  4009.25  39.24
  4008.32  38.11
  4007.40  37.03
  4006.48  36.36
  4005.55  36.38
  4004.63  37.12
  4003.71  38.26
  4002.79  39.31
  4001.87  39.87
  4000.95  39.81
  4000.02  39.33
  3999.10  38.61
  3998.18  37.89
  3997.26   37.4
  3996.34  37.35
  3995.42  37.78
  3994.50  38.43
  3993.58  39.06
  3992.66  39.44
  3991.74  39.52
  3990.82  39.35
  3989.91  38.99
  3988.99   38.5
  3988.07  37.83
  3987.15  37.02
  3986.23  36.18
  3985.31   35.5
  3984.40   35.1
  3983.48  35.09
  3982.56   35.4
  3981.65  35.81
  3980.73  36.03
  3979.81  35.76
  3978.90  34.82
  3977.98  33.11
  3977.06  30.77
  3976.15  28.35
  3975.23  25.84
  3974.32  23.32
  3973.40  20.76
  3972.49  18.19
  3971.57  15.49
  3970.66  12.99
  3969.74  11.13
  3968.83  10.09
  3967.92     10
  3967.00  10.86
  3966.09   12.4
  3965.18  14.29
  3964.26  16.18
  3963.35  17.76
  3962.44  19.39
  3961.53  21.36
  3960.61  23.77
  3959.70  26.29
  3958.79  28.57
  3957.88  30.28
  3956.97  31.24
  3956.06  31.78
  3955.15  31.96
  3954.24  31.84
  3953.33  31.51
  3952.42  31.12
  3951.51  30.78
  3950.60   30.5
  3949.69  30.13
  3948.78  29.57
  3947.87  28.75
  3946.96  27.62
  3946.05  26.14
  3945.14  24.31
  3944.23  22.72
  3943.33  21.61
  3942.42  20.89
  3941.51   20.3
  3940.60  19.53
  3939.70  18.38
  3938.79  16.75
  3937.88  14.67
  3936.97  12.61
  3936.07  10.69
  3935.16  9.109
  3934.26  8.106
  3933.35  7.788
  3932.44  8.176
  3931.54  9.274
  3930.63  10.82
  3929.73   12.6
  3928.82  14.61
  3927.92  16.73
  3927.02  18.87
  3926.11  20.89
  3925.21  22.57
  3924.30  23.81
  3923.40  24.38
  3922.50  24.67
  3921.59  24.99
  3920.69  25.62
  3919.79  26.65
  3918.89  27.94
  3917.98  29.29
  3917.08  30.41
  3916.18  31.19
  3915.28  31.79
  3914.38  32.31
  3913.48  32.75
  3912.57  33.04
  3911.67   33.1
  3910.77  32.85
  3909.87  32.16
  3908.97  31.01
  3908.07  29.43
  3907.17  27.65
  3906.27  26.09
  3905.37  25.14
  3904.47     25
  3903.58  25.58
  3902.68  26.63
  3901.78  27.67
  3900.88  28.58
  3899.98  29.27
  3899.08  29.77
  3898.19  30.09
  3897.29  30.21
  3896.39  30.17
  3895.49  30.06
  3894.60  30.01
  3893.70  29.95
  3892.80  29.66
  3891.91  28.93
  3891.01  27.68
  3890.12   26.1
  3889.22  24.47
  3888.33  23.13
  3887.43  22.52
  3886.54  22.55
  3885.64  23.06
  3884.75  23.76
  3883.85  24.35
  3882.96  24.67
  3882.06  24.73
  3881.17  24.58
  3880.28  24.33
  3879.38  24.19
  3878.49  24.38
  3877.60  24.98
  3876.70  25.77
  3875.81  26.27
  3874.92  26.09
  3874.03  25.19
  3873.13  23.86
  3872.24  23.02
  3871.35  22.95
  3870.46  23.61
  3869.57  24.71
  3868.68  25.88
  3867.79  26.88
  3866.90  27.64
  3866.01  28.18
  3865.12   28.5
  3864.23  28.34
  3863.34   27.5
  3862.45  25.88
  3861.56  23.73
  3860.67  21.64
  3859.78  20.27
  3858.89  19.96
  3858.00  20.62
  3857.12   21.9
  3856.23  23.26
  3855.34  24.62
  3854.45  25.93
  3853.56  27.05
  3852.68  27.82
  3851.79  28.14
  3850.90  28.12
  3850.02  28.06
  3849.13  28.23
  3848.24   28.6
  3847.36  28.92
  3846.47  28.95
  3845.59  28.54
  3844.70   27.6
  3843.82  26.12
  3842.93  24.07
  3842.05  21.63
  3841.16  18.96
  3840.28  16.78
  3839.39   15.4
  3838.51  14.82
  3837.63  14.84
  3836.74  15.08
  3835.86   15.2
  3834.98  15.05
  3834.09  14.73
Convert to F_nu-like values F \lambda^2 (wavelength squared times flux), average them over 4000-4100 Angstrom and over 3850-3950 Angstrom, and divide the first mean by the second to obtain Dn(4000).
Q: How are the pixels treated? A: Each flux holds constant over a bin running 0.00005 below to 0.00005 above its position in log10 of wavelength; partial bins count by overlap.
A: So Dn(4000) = 1.74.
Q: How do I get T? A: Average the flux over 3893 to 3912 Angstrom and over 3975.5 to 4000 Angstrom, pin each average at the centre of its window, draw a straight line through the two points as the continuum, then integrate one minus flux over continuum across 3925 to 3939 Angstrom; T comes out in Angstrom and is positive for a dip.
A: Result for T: 8.16 Angstrom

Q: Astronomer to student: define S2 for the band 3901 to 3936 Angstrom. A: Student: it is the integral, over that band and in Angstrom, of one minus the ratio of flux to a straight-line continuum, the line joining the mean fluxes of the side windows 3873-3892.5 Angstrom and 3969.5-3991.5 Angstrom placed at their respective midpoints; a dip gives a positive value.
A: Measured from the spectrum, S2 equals 4.2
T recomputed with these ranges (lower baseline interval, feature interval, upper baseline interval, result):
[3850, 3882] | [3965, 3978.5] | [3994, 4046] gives 6.3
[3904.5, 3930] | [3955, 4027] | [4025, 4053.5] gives 3.3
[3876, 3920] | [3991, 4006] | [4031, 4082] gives -1.8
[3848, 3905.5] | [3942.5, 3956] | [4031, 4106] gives 1.1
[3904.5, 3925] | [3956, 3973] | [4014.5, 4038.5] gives 7.5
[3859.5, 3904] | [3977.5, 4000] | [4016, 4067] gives -1.6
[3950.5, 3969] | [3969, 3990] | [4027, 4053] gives -1.6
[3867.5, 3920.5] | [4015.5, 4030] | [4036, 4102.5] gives -1.6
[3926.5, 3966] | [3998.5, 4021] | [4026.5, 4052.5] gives -4.1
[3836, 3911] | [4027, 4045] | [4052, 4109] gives -1.5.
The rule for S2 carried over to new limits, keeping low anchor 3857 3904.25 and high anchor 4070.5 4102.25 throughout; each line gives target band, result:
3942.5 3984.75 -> 8.24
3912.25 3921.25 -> -0.55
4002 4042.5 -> -4.55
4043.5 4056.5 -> -0.19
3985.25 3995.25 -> -1.46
